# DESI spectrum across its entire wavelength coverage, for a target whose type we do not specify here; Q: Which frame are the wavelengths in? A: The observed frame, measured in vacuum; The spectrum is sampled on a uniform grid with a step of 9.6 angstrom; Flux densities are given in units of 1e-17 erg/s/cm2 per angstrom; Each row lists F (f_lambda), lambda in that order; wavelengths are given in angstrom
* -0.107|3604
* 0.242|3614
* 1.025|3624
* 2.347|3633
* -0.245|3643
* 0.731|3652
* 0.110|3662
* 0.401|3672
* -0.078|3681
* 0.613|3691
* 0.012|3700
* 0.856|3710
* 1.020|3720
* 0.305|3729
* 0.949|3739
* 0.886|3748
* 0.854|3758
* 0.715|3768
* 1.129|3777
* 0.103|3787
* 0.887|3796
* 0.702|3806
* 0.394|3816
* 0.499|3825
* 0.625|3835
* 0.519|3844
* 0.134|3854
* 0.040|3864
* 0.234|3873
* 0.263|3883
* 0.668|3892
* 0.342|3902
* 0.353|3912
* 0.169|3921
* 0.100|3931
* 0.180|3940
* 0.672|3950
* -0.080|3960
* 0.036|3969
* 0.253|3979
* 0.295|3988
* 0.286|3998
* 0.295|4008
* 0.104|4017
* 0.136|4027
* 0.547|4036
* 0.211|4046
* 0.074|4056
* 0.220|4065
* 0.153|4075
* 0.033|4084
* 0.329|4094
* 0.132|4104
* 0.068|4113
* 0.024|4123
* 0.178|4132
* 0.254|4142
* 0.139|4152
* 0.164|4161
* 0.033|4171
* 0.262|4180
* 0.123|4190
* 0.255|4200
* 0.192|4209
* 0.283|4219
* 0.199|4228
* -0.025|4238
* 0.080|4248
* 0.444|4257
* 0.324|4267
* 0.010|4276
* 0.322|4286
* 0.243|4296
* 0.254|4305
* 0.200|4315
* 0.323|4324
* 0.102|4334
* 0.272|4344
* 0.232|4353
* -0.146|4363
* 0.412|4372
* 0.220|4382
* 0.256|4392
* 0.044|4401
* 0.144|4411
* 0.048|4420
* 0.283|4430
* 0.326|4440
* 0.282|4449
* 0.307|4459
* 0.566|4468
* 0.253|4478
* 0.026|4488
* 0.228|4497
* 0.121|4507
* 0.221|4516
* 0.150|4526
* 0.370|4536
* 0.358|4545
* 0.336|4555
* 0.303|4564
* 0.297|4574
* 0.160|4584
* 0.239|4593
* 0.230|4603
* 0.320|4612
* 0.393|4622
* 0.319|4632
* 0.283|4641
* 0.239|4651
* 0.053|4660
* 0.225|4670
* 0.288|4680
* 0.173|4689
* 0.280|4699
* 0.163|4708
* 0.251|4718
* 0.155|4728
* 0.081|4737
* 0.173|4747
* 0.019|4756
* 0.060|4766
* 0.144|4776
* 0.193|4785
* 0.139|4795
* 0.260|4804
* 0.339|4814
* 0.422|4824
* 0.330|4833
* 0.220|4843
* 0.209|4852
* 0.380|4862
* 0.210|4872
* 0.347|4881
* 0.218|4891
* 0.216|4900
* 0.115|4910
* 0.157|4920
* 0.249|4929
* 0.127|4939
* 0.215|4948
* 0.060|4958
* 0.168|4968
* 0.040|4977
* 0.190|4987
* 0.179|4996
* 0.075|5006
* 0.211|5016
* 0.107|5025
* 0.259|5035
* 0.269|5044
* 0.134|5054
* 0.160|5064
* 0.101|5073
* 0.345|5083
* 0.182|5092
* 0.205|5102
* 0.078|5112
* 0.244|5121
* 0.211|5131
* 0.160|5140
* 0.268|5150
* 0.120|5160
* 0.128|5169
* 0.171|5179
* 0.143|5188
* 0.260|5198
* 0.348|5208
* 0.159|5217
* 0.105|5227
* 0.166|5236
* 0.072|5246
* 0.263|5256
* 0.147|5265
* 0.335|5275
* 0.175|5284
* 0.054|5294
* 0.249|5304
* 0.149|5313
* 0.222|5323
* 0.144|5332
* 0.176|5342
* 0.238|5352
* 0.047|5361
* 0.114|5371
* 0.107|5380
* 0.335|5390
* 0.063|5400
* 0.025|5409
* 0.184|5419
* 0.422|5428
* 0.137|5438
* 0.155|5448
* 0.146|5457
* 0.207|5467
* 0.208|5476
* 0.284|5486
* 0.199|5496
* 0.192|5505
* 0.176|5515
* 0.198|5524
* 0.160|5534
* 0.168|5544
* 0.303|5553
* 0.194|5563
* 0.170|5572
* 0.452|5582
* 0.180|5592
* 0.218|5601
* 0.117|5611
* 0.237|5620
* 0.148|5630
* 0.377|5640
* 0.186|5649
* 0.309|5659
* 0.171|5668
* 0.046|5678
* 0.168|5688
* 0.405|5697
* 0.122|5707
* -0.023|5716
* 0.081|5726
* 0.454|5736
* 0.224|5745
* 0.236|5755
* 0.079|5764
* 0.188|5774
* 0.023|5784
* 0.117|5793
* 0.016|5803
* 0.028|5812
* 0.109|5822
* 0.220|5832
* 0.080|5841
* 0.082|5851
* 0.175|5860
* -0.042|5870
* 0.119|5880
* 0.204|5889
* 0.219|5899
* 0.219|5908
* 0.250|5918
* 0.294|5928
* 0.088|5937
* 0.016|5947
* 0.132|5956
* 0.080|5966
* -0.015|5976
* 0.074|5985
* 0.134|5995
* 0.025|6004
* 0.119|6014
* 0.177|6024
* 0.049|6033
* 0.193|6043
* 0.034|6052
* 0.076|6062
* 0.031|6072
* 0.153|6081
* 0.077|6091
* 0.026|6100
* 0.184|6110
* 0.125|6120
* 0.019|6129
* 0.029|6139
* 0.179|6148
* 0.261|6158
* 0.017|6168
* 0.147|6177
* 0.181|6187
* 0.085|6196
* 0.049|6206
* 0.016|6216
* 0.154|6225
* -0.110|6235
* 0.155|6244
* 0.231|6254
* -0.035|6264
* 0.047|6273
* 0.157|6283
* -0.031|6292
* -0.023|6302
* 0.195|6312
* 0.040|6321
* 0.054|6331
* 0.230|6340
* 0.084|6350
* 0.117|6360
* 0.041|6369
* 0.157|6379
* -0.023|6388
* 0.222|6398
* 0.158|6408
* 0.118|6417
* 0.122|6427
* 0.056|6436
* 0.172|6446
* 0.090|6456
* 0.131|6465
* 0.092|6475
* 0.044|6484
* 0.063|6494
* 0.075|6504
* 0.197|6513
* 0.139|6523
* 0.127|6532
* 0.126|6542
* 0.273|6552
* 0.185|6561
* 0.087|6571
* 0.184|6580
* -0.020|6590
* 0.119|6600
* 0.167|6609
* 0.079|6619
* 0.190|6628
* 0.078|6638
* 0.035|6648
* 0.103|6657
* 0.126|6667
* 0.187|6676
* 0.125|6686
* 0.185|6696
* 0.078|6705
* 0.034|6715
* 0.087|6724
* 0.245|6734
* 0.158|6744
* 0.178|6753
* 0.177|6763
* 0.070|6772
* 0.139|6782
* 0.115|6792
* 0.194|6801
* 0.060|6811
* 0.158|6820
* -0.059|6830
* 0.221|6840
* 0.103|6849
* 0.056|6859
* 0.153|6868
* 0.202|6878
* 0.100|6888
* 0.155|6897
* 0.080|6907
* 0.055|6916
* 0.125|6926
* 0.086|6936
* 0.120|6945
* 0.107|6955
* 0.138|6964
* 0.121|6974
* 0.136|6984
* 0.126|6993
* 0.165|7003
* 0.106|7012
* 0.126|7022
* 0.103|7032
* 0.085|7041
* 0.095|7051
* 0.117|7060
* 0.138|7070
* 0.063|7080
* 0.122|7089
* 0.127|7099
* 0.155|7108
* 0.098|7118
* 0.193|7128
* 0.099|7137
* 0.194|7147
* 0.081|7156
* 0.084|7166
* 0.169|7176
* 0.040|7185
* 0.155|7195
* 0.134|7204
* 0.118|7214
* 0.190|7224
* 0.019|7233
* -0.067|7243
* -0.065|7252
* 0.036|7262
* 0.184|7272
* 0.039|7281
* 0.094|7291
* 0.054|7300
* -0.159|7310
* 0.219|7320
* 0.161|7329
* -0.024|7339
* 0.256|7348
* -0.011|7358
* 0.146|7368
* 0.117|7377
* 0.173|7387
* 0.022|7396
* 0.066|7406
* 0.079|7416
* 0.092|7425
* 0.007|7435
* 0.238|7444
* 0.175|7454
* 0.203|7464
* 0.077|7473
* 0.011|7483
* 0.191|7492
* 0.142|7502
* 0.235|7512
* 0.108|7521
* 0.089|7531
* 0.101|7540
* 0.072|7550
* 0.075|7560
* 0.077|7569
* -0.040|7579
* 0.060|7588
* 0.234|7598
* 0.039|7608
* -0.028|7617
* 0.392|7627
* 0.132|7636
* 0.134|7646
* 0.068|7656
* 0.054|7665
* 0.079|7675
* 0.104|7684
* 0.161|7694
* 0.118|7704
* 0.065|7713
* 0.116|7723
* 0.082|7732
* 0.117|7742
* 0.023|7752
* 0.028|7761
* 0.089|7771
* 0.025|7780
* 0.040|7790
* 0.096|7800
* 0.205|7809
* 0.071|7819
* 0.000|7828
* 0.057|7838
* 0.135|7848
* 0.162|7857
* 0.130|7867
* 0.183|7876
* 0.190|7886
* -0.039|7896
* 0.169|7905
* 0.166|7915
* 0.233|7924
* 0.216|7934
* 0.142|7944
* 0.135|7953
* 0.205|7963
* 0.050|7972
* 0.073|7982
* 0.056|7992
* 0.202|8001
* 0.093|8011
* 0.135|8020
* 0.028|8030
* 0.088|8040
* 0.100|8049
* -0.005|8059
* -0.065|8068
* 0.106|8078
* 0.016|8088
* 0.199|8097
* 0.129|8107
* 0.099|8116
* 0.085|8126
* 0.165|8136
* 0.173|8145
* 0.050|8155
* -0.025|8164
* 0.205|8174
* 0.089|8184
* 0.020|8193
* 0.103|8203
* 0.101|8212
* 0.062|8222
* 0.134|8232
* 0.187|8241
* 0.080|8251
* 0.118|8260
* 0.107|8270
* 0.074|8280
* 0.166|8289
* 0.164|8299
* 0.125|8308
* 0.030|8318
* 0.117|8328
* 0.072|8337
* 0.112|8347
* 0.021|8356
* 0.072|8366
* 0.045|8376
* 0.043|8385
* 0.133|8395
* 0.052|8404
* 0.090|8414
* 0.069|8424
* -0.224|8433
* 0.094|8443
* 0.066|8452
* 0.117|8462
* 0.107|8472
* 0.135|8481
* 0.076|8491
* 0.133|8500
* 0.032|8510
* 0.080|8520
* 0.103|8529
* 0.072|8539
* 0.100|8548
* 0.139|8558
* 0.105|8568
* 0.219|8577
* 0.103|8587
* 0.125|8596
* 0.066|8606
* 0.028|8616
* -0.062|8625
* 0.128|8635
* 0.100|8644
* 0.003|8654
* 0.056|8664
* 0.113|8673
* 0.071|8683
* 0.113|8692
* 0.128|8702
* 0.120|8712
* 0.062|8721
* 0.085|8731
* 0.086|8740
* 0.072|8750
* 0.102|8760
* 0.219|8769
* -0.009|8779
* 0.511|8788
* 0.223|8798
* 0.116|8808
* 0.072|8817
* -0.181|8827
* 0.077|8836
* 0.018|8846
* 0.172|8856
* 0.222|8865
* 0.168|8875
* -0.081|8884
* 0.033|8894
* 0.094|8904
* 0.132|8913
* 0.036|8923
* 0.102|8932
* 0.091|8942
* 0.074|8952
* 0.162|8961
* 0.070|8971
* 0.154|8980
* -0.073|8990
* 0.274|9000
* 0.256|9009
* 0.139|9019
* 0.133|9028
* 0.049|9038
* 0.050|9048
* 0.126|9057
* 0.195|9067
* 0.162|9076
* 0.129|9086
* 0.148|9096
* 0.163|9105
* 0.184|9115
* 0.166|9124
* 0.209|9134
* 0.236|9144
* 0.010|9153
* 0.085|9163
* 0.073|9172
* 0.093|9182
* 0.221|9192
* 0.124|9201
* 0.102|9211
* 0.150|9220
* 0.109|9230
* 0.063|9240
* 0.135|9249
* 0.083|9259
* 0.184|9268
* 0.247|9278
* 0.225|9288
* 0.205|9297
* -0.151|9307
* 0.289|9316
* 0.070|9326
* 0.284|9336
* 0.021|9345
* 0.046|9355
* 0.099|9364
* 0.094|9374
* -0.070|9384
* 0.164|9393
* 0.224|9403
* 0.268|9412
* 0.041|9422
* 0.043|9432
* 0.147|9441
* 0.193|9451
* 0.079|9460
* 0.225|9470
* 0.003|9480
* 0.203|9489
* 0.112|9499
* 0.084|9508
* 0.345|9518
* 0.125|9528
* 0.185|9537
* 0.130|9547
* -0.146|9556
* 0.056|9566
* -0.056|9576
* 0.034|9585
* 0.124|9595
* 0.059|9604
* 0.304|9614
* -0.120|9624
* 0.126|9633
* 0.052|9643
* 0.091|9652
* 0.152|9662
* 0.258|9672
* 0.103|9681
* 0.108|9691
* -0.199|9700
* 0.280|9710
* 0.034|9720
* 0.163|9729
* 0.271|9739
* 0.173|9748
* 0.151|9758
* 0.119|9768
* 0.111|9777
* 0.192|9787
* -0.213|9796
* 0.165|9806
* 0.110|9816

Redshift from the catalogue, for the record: 1.36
